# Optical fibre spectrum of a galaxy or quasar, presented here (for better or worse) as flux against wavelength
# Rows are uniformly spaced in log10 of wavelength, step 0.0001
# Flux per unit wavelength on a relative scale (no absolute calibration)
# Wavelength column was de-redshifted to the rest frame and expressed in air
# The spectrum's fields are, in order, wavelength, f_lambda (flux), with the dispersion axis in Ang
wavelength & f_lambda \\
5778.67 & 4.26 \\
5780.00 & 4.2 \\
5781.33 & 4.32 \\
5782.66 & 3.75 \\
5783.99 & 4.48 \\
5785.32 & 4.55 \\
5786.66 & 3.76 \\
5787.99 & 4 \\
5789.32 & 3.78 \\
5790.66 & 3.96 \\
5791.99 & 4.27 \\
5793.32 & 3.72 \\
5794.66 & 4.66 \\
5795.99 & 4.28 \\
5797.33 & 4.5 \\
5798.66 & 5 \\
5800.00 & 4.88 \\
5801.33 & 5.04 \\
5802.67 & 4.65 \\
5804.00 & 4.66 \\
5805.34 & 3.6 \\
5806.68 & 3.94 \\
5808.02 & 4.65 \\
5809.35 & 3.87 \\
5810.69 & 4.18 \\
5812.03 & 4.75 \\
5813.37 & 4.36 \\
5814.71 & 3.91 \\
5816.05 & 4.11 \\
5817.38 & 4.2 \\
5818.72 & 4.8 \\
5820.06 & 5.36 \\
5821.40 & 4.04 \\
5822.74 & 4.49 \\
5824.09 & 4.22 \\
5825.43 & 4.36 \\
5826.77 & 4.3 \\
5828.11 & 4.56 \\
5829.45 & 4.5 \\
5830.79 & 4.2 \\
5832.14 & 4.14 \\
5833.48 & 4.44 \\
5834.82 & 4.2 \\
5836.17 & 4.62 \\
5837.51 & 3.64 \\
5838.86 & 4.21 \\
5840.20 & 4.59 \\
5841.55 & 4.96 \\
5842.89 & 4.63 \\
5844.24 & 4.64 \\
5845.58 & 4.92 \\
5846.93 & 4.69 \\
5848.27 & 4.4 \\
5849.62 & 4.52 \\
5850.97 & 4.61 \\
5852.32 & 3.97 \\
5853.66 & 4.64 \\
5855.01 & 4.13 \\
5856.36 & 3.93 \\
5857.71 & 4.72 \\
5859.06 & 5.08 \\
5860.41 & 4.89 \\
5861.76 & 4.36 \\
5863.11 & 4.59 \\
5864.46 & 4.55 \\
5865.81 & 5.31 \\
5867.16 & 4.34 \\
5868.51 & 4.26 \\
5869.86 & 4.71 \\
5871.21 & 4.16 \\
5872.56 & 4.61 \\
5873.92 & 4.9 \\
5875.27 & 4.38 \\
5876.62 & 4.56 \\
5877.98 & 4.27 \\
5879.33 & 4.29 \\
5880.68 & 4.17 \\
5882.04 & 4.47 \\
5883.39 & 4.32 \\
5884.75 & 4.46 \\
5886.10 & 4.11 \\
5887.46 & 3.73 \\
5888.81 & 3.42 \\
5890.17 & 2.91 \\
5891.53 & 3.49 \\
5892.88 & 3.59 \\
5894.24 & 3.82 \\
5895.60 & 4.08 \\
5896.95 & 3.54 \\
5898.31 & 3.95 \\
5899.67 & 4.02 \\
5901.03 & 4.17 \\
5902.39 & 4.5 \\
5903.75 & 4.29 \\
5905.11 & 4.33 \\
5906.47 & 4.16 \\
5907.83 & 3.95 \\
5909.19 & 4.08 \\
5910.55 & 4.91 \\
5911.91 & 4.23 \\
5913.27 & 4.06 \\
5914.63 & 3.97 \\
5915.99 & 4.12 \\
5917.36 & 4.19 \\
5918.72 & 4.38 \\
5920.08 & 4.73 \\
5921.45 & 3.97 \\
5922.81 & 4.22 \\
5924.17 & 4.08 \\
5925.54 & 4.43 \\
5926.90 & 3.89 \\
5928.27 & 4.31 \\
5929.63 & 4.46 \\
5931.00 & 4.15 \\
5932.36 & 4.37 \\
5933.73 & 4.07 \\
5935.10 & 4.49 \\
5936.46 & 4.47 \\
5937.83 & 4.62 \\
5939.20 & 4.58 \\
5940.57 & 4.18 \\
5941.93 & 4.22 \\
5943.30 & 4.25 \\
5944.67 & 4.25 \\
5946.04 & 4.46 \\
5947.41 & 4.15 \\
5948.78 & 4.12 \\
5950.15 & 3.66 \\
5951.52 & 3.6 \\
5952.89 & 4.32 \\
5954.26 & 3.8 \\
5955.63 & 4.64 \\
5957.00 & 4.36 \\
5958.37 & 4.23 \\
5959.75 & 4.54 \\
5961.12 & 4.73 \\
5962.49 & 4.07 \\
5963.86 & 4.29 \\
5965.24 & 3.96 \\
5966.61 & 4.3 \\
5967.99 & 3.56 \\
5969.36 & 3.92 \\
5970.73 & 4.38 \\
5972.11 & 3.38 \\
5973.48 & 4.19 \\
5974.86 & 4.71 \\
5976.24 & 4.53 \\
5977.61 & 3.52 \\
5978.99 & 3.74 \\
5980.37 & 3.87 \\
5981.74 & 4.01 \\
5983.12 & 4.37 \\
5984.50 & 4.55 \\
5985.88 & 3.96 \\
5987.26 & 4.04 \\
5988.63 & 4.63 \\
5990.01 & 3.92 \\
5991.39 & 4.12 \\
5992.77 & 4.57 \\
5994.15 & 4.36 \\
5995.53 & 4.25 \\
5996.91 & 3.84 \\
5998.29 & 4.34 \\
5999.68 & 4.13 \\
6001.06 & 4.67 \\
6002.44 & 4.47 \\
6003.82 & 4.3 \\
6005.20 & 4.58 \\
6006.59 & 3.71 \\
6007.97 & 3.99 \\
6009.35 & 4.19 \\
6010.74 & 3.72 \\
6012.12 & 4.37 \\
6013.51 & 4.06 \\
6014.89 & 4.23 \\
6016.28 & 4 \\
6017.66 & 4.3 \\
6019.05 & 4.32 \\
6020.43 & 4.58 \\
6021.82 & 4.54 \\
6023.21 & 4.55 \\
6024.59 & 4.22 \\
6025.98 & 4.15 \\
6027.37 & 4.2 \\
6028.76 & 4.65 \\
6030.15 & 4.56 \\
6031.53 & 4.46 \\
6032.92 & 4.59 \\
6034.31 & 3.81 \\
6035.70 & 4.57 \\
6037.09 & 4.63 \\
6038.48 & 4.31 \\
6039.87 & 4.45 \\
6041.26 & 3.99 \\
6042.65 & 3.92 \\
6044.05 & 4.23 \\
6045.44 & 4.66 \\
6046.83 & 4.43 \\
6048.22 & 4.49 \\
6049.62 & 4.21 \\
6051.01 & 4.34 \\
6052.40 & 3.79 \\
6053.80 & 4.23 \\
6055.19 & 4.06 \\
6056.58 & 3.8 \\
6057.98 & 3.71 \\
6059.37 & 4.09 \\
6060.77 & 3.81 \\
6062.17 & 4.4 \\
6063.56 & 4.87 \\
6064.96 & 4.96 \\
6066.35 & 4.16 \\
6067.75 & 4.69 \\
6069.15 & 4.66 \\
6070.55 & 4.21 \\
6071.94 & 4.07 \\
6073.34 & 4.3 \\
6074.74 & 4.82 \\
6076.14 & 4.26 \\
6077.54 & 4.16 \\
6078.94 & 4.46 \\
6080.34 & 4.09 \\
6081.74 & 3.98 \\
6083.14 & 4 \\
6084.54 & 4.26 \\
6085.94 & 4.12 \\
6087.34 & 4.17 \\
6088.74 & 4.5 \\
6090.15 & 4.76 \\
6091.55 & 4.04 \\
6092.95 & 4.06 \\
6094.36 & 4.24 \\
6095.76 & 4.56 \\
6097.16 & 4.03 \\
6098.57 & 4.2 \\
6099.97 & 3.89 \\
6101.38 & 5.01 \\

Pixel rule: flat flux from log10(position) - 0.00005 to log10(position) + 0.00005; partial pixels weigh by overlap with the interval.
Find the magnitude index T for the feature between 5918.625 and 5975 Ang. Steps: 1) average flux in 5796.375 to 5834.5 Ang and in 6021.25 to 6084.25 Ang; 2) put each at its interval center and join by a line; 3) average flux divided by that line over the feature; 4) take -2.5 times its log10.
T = 0.033 mag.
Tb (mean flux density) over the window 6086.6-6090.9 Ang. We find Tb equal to 4.47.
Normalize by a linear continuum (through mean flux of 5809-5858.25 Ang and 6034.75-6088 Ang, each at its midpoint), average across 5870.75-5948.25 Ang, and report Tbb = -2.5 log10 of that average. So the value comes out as 0.04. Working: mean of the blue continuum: 4.4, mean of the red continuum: 4.27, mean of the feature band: 4.19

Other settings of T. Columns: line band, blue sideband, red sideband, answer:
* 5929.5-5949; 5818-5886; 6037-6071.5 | 0.02 mag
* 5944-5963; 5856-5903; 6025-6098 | 0.01 mag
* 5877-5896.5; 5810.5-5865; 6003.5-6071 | 0.12 mag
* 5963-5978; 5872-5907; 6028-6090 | 0.03 mag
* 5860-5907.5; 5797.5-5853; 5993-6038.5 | 0.05 mag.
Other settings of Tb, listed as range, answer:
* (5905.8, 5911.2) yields 4.27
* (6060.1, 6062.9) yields 4.12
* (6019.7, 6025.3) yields 4.47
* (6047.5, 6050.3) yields 4.34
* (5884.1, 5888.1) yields 4.1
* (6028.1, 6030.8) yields 4.6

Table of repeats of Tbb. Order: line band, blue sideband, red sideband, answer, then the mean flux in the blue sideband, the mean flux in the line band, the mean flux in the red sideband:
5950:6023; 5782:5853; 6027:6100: 0.033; 4.37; 4.18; 4.29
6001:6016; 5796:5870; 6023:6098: 0.038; 4.47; 4.18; 4.29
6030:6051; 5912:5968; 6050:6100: -0.026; 4.23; 4.35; 4.25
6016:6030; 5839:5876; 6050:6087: -0.014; 4.57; 4.37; 4.24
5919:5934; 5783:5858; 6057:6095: 0.022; 4.37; 4.25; 4.29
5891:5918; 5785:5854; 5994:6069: 0.068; 4.38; 4.08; 4.28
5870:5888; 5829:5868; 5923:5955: 0.011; 4.5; 4.36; 4.22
